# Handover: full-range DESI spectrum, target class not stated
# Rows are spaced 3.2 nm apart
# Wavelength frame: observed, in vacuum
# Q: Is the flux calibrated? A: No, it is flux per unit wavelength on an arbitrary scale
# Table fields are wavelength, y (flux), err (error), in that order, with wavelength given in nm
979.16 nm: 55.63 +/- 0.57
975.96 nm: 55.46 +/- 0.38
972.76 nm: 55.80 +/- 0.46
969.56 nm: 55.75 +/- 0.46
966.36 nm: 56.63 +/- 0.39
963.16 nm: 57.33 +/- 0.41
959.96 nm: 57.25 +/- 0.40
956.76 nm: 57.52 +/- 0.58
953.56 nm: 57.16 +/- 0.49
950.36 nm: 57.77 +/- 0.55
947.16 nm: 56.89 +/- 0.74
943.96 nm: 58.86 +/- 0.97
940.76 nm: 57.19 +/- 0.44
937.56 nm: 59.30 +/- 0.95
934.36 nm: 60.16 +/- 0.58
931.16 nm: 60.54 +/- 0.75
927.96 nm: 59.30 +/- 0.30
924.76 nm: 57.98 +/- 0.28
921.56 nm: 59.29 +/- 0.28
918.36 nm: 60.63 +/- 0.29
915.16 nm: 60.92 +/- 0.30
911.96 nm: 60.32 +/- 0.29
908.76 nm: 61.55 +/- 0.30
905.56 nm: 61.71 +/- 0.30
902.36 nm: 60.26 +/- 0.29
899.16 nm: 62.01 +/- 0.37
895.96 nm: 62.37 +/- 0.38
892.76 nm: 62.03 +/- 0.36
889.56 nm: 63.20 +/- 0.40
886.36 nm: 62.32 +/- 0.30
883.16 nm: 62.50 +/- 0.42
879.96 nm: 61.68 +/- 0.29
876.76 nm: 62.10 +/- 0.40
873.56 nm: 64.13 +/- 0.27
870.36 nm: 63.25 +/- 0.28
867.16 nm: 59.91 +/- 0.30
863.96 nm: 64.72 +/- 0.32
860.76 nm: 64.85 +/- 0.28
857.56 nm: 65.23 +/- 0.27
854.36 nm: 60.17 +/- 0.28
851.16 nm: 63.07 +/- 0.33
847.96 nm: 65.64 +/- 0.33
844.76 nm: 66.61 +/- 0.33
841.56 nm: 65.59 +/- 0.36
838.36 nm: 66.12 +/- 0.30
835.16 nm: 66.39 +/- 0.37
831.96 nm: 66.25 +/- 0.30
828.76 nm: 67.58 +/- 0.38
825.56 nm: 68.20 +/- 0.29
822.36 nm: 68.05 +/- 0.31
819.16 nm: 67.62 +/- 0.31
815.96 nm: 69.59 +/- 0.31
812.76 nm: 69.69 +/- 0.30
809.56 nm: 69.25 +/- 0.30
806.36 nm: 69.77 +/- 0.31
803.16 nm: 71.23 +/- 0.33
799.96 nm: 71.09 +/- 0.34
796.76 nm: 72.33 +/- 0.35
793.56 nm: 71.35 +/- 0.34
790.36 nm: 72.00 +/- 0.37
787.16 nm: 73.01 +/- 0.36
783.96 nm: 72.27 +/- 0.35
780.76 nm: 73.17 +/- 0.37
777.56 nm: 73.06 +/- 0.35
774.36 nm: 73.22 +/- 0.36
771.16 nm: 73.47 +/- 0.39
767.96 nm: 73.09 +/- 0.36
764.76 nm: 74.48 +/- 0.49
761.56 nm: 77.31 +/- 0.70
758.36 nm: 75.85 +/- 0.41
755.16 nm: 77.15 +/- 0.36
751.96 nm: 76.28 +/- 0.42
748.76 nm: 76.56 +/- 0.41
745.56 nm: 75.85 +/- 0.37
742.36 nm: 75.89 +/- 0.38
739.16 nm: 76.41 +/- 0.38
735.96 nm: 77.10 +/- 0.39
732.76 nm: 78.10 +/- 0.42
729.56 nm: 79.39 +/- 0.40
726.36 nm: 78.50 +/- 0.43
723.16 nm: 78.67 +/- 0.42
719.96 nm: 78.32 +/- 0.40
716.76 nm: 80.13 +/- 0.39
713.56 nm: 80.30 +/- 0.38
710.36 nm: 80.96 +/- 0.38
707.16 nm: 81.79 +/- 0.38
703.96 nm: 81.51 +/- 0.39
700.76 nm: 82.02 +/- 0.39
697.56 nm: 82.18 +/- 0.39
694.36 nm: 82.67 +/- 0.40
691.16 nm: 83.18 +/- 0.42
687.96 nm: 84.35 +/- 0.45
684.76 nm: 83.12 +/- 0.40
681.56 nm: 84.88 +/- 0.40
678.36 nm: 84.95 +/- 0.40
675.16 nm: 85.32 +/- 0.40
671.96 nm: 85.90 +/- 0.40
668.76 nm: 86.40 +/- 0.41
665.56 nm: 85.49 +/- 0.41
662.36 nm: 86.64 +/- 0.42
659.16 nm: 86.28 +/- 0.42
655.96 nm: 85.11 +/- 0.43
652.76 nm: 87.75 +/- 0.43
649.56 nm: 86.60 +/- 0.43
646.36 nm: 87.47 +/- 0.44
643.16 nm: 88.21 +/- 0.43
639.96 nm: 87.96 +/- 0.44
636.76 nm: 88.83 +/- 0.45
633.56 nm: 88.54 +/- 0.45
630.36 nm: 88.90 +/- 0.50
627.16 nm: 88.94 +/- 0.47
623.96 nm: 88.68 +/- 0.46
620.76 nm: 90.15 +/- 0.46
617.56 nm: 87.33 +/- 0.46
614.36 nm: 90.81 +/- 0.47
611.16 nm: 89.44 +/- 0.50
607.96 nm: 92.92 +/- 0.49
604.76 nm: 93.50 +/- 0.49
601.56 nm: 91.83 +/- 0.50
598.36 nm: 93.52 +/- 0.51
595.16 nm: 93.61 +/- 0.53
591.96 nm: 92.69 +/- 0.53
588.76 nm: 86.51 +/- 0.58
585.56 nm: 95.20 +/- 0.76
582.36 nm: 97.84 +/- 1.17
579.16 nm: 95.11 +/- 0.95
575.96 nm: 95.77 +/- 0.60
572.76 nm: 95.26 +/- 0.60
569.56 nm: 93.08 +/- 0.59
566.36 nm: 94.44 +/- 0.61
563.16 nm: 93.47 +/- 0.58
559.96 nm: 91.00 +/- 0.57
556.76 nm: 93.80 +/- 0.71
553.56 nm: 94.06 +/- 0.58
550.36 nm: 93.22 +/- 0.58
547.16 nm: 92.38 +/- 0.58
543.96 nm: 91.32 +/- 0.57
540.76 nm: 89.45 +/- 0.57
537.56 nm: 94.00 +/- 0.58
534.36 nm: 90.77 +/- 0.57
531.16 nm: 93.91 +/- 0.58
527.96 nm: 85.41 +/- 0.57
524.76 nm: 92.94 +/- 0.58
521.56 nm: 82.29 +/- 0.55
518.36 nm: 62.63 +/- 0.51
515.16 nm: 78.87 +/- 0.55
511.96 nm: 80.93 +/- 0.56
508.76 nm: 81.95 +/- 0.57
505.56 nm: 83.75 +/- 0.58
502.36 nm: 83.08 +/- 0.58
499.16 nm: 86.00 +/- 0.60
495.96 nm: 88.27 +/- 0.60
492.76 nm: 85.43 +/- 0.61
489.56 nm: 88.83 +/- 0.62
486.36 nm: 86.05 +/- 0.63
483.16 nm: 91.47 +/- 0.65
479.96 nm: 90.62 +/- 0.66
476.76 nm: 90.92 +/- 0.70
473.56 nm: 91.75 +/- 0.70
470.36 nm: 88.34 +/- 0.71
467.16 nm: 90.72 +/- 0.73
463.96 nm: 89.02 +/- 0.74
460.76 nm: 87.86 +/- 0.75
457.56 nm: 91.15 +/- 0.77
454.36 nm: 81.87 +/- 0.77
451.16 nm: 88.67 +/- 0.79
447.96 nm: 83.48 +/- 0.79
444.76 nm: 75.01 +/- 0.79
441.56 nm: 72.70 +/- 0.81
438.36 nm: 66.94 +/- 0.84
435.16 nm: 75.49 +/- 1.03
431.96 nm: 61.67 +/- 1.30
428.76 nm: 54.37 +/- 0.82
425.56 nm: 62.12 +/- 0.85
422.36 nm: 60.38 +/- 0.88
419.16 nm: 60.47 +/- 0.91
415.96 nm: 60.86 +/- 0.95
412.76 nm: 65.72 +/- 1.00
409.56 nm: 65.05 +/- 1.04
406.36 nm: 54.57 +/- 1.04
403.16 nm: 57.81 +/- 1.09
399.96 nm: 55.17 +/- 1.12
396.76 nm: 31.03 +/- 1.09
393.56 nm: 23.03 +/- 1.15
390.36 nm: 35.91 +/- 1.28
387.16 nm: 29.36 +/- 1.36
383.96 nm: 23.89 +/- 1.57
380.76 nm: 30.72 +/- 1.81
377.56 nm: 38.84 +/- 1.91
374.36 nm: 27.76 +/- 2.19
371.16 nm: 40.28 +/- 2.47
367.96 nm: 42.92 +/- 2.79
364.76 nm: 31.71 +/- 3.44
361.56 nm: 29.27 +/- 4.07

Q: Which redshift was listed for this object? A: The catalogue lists 0.000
